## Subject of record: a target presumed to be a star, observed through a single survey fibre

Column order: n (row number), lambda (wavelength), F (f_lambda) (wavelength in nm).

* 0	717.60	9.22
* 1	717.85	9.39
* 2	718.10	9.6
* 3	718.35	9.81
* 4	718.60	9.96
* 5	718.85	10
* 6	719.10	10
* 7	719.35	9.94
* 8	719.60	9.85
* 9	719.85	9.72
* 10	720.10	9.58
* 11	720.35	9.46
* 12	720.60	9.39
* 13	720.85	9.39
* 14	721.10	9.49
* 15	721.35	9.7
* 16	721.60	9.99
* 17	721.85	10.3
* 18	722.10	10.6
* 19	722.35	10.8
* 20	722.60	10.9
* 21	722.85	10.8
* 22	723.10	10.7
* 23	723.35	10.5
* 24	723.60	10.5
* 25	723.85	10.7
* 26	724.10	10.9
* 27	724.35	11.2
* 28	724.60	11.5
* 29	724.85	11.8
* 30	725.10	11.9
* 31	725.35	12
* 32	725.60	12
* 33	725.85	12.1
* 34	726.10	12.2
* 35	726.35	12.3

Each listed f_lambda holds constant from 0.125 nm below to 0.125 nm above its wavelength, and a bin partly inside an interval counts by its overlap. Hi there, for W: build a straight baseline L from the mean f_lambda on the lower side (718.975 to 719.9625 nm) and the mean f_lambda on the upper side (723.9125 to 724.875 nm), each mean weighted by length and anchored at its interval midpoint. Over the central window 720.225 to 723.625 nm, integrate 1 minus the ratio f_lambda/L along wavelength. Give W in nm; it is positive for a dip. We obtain 0.13 nm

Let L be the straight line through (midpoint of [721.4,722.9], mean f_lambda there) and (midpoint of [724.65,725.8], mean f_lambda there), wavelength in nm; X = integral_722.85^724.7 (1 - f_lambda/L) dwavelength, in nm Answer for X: 0.07 nm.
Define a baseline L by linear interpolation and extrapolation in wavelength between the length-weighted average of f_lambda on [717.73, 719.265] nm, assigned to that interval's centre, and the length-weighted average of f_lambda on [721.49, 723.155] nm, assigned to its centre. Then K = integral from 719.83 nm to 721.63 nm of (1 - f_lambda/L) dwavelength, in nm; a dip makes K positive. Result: 0.12 nm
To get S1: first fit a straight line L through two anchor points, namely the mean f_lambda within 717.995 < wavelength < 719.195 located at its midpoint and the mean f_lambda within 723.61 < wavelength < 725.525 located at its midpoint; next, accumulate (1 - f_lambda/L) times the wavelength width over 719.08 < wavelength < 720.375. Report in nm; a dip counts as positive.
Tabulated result 0.05 nm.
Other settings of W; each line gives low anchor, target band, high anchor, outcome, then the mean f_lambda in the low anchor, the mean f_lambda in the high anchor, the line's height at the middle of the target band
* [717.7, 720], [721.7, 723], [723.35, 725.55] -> 0.008 nm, 9.8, 11.3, 10.7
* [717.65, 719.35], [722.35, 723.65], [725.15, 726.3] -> 0.059 nm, 9.78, 12.1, 11.2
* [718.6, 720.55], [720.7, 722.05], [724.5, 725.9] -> 0.084 nm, 9.79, 11.9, 10.5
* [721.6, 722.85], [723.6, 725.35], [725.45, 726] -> 0.033 nm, 10.6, 12.1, 11.5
